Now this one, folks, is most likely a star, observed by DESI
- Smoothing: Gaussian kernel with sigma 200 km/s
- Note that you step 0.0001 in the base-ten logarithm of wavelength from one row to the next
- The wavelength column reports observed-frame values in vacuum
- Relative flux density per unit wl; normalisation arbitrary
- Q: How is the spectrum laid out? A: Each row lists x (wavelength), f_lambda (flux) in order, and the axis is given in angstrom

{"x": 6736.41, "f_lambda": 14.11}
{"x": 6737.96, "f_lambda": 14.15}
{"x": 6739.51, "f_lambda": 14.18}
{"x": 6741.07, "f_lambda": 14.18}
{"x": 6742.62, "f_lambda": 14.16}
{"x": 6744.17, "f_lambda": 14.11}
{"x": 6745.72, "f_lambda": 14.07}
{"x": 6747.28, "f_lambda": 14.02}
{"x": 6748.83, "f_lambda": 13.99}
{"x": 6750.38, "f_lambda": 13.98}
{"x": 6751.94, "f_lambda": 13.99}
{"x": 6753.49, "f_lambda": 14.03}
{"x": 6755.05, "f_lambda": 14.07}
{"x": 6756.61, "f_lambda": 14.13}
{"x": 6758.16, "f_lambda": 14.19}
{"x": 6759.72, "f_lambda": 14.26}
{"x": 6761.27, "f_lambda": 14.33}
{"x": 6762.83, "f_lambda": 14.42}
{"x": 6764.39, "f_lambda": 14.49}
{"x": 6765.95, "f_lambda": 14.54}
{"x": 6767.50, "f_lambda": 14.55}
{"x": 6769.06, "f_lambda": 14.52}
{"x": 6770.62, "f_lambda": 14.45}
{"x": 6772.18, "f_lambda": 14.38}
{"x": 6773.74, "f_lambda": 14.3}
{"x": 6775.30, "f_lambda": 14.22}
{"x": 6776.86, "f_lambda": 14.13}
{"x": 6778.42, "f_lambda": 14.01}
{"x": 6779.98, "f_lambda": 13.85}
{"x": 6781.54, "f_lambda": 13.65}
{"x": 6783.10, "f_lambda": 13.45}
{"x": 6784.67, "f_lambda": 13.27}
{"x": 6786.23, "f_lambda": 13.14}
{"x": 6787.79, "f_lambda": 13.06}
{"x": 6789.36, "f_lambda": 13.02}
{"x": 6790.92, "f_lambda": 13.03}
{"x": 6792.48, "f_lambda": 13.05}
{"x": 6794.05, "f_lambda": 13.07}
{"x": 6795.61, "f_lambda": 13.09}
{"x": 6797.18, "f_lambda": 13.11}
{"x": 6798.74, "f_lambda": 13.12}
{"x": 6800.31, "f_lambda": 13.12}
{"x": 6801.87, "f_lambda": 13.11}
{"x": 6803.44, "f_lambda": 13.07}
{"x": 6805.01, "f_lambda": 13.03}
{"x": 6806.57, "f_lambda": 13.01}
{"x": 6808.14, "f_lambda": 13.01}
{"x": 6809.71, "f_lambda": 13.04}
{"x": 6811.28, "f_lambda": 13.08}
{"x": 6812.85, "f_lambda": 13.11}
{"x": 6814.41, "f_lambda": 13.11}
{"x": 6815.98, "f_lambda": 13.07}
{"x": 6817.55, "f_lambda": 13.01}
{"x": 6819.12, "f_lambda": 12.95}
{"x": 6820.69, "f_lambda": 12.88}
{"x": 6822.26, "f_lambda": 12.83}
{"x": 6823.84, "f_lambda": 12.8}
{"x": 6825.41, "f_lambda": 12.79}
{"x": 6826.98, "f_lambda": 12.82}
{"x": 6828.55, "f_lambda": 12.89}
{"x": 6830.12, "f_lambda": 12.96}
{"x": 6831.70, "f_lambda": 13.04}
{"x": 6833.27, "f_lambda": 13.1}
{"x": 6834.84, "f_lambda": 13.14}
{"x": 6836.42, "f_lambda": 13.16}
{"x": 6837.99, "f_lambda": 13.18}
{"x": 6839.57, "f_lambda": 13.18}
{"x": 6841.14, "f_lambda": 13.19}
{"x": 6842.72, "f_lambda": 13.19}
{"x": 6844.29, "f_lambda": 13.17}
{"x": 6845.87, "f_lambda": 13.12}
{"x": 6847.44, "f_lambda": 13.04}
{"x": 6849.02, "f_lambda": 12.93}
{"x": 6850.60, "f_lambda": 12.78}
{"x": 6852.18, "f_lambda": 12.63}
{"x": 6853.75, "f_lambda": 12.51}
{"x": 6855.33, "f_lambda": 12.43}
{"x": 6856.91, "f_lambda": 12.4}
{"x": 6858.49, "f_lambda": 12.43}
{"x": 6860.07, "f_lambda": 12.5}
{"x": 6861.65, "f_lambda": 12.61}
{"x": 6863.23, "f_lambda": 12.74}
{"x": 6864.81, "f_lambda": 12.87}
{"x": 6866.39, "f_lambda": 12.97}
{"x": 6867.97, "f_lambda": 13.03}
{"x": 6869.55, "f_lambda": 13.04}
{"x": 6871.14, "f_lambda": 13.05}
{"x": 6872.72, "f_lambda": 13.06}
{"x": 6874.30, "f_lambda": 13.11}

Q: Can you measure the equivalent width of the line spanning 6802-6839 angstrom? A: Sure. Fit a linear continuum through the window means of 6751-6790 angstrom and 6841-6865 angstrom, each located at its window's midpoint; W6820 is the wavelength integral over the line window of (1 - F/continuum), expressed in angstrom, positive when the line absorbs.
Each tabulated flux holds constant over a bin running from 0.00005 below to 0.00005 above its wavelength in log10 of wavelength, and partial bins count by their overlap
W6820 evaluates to 0.7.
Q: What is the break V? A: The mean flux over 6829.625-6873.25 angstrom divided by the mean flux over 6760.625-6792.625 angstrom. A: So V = 0.9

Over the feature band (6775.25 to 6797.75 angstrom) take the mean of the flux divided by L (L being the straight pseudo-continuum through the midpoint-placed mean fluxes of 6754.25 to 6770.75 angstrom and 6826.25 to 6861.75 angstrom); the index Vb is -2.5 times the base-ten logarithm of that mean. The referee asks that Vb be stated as 0.04 mag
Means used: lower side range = 14.4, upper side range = 12.9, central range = 13.4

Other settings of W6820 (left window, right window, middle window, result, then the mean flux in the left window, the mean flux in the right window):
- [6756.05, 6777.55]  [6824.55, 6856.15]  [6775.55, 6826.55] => 2.0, 14.4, 13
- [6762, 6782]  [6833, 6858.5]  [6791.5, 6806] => 0.7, 14.3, 12.9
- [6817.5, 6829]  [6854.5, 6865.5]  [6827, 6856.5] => -0.6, 12.9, 12.6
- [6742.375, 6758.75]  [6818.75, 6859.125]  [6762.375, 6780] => -0.7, 14.1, 12.9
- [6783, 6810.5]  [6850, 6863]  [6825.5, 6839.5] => -0.3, 13.1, 12.5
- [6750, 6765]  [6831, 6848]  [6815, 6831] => 0.5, 14.2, 13.1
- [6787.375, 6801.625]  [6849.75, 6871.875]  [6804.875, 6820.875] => -0.1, 13.1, 12.7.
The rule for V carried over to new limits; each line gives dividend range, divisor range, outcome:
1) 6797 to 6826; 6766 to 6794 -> 0.94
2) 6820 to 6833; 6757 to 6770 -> 0.89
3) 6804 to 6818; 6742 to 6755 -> 0.93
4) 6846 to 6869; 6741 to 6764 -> 0.90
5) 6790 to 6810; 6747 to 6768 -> 0.92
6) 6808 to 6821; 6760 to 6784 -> 0.92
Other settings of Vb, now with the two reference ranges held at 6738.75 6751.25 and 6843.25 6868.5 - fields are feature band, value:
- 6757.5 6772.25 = -0.04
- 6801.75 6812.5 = 0.03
